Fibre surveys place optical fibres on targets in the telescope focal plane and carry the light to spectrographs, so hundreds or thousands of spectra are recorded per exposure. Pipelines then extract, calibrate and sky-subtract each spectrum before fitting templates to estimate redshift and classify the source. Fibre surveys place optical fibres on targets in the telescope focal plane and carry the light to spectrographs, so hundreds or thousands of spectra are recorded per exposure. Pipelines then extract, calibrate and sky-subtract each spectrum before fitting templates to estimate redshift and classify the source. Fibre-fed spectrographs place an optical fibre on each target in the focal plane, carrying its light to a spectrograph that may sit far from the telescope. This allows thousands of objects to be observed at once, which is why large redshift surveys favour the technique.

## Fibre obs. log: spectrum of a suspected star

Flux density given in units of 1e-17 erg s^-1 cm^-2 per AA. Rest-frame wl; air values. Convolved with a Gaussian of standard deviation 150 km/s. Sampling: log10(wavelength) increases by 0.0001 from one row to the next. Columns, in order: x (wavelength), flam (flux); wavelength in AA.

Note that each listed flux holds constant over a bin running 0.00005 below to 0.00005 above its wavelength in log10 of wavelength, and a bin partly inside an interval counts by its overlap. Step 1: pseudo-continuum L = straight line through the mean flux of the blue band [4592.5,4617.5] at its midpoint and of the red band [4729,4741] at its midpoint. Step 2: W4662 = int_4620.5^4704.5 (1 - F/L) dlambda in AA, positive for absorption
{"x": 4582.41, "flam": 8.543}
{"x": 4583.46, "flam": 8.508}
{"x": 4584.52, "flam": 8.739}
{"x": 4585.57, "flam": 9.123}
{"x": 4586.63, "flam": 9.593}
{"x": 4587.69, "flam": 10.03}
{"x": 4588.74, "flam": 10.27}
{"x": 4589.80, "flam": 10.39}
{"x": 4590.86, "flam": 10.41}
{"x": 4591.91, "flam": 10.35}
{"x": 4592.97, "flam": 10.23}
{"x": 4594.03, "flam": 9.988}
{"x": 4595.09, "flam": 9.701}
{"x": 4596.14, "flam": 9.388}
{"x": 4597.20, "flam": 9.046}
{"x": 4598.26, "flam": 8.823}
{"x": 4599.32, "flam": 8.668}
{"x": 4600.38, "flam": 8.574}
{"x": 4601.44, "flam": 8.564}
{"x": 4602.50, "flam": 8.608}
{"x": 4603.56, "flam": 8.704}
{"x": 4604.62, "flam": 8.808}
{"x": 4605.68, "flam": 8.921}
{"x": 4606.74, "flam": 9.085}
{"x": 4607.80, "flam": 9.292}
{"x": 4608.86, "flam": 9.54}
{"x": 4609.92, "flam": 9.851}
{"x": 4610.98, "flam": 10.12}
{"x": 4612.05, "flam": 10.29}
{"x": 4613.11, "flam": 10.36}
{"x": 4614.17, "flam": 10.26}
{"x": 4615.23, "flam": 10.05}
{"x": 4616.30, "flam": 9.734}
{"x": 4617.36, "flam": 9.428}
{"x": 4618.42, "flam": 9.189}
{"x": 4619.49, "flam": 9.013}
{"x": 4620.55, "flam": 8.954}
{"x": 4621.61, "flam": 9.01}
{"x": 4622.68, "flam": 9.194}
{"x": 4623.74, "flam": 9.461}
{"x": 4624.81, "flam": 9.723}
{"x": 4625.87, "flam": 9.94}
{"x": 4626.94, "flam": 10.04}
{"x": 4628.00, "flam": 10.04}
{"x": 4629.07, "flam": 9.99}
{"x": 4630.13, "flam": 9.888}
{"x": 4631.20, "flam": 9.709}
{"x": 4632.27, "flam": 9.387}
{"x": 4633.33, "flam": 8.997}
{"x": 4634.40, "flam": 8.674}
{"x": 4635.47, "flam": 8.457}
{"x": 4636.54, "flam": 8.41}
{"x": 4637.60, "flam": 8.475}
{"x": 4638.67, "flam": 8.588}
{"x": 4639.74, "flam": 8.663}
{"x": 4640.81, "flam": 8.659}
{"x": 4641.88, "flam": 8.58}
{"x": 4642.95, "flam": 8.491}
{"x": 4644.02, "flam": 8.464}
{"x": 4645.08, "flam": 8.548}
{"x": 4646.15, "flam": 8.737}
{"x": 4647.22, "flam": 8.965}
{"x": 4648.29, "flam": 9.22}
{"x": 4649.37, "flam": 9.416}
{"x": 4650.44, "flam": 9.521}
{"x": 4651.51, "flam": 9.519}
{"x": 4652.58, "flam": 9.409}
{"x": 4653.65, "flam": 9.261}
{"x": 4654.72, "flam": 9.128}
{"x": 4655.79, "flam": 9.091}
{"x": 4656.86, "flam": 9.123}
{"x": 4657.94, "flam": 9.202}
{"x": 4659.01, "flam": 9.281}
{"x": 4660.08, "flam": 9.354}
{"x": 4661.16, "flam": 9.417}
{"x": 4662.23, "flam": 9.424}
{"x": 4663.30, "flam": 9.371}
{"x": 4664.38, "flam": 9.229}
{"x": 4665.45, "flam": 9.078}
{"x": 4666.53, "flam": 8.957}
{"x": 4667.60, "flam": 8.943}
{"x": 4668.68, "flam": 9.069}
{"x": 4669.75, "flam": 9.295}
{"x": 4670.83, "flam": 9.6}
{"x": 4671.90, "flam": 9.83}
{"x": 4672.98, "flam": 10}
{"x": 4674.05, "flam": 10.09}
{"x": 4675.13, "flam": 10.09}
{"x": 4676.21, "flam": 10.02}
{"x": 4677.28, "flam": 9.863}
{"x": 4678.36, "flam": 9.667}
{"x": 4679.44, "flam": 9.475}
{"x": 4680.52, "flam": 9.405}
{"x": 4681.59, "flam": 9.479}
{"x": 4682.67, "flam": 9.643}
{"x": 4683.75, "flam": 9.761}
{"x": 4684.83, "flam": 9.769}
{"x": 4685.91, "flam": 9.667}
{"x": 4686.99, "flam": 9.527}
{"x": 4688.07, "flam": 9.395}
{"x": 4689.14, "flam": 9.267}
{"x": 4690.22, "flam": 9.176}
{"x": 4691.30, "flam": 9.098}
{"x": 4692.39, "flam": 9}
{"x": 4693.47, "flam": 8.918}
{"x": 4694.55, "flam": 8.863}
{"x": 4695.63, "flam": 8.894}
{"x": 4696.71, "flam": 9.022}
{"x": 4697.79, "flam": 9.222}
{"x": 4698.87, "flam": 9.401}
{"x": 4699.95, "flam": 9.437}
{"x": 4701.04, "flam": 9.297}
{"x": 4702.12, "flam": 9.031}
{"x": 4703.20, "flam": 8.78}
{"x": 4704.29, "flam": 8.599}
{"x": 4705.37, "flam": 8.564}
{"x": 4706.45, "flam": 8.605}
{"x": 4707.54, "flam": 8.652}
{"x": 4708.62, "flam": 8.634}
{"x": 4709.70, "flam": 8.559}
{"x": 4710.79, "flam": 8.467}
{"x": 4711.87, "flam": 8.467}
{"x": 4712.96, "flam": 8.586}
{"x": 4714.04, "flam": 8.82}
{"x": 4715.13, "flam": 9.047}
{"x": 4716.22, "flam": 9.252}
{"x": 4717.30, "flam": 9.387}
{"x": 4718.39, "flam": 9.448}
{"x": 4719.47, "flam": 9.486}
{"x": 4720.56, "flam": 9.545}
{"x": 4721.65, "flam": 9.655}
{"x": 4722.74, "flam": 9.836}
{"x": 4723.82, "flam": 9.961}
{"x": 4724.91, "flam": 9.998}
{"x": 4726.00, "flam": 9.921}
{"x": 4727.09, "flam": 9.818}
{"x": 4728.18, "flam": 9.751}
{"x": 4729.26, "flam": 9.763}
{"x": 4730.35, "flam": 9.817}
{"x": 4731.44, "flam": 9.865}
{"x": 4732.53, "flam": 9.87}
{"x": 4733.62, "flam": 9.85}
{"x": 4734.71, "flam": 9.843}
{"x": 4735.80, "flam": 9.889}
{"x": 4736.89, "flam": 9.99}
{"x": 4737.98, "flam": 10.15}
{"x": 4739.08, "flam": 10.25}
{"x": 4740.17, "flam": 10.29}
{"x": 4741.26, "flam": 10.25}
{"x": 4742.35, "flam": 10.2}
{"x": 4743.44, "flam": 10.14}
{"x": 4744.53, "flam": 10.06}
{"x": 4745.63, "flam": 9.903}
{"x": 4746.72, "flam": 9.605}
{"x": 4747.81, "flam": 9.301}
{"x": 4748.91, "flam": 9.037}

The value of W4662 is 3.4 AA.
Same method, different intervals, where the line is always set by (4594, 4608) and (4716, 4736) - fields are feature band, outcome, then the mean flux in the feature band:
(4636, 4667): 0.88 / 9.02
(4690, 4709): 1.24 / 8.95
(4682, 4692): 0.03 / 9.46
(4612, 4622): -0.59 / 9.61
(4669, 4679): -0.41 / 9.81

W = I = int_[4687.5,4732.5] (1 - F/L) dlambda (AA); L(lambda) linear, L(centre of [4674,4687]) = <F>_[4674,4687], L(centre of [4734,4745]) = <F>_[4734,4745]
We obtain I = 3.2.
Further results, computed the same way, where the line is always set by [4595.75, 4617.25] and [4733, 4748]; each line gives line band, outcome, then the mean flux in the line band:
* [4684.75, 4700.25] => 0.85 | 9.23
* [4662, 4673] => 0.37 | 9.31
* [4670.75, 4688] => -0.08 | 9.74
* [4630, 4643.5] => 0.95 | 8.81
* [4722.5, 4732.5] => 0.07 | 9.87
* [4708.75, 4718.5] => 0.99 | 8.86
